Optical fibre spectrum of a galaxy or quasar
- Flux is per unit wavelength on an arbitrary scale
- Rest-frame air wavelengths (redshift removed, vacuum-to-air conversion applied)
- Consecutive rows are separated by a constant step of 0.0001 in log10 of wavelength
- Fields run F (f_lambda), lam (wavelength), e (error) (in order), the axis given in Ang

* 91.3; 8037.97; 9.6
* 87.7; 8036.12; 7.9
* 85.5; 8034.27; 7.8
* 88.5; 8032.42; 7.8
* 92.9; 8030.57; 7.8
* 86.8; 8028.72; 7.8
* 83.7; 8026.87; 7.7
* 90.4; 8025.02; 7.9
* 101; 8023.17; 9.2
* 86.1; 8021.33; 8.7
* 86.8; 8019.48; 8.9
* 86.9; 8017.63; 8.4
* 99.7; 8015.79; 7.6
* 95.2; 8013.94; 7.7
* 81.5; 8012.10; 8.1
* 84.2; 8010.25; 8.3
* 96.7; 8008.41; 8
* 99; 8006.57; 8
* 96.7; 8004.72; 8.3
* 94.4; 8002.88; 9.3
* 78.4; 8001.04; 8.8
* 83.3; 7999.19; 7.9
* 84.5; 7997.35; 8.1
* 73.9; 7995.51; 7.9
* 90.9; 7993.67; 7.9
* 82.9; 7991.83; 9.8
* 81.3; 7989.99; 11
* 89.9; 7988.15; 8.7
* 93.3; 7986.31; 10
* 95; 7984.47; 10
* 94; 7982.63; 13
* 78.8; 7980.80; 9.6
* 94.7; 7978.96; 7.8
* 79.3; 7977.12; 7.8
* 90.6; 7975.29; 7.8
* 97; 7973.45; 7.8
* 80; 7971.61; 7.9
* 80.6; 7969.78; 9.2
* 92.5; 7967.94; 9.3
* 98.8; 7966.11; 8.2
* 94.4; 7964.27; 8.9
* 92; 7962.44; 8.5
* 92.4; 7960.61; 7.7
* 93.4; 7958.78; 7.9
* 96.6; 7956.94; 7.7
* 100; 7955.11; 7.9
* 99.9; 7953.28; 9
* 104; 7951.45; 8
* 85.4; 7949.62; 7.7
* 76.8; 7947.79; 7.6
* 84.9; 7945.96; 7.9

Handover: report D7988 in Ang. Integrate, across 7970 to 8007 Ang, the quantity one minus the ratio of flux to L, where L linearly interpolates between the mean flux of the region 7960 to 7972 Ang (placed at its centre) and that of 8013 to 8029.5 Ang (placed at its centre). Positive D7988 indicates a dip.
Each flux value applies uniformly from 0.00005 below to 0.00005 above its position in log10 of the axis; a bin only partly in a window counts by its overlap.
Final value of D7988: 1.2 Ang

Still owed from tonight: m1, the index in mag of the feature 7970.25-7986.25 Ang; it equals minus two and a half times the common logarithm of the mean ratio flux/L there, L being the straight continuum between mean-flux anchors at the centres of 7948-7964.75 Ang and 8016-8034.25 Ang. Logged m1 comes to 0.05 mag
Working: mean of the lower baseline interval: 94.6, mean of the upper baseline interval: 89.4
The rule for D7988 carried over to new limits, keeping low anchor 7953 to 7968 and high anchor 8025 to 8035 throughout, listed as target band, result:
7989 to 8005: 1.2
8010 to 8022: 0.1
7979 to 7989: 0.3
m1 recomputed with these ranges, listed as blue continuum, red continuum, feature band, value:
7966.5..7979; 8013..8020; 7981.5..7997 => 0.026 mag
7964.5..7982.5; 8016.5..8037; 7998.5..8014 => -0.012 mag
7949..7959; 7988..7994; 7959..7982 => 0.029 mag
